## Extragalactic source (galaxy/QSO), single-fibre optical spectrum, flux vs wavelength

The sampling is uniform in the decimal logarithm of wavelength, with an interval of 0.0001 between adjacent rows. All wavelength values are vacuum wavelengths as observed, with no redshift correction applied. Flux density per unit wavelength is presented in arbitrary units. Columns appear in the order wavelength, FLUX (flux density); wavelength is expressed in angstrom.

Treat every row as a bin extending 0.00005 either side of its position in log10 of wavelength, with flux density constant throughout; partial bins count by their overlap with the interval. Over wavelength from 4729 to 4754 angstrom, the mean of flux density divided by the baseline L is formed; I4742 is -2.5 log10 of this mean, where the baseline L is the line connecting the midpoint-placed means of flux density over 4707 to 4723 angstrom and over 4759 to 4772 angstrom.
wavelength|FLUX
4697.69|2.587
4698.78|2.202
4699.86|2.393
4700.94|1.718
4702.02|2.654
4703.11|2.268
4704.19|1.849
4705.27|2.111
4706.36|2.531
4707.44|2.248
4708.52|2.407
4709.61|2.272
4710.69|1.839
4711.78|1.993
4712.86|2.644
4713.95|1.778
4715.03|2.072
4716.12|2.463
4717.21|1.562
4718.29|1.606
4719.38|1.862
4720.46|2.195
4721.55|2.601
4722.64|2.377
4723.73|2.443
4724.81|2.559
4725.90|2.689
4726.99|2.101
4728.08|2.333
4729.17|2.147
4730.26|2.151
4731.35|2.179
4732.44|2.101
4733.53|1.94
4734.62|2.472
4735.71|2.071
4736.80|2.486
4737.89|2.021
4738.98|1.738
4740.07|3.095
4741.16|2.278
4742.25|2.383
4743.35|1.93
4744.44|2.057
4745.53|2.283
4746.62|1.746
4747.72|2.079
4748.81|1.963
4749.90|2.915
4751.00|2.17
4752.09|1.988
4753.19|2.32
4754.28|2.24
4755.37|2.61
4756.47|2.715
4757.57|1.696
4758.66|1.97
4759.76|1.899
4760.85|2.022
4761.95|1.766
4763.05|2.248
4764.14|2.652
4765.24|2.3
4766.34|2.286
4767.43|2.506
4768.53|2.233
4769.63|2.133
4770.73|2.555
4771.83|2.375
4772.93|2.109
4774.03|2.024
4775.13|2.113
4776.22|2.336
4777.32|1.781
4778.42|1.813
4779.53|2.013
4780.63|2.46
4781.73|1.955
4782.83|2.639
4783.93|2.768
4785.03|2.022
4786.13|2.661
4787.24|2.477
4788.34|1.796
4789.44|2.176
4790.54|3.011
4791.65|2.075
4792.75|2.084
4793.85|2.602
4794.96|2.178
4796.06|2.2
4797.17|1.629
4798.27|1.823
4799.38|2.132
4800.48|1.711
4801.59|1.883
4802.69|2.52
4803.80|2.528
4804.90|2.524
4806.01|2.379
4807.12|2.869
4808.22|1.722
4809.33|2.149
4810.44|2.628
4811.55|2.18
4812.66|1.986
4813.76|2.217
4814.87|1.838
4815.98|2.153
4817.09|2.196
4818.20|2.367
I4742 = -0.01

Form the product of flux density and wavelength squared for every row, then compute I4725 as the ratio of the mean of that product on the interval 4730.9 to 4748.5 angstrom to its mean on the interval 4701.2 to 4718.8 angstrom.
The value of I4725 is 1.03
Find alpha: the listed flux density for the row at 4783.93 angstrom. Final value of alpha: 2.768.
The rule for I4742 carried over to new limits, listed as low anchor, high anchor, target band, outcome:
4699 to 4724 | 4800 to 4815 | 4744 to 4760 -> 0.007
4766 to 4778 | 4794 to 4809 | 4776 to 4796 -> -0.034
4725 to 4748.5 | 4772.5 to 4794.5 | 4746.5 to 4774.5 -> 0.004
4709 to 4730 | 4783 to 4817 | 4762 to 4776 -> -0.030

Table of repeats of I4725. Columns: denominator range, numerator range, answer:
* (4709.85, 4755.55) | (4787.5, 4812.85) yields 1.04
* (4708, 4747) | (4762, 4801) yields 1.04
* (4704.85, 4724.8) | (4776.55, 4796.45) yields 1.07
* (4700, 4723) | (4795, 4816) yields 1.05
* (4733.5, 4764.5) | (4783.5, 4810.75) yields 1.05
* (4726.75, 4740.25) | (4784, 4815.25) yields 1.04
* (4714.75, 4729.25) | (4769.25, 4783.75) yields 1.01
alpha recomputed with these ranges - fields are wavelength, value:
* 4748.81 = 1.963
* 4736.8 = 2.486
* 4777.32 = 1.781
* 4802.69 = 2.52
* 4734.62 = 2.472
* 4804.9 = 2.524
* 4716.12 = 2.463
